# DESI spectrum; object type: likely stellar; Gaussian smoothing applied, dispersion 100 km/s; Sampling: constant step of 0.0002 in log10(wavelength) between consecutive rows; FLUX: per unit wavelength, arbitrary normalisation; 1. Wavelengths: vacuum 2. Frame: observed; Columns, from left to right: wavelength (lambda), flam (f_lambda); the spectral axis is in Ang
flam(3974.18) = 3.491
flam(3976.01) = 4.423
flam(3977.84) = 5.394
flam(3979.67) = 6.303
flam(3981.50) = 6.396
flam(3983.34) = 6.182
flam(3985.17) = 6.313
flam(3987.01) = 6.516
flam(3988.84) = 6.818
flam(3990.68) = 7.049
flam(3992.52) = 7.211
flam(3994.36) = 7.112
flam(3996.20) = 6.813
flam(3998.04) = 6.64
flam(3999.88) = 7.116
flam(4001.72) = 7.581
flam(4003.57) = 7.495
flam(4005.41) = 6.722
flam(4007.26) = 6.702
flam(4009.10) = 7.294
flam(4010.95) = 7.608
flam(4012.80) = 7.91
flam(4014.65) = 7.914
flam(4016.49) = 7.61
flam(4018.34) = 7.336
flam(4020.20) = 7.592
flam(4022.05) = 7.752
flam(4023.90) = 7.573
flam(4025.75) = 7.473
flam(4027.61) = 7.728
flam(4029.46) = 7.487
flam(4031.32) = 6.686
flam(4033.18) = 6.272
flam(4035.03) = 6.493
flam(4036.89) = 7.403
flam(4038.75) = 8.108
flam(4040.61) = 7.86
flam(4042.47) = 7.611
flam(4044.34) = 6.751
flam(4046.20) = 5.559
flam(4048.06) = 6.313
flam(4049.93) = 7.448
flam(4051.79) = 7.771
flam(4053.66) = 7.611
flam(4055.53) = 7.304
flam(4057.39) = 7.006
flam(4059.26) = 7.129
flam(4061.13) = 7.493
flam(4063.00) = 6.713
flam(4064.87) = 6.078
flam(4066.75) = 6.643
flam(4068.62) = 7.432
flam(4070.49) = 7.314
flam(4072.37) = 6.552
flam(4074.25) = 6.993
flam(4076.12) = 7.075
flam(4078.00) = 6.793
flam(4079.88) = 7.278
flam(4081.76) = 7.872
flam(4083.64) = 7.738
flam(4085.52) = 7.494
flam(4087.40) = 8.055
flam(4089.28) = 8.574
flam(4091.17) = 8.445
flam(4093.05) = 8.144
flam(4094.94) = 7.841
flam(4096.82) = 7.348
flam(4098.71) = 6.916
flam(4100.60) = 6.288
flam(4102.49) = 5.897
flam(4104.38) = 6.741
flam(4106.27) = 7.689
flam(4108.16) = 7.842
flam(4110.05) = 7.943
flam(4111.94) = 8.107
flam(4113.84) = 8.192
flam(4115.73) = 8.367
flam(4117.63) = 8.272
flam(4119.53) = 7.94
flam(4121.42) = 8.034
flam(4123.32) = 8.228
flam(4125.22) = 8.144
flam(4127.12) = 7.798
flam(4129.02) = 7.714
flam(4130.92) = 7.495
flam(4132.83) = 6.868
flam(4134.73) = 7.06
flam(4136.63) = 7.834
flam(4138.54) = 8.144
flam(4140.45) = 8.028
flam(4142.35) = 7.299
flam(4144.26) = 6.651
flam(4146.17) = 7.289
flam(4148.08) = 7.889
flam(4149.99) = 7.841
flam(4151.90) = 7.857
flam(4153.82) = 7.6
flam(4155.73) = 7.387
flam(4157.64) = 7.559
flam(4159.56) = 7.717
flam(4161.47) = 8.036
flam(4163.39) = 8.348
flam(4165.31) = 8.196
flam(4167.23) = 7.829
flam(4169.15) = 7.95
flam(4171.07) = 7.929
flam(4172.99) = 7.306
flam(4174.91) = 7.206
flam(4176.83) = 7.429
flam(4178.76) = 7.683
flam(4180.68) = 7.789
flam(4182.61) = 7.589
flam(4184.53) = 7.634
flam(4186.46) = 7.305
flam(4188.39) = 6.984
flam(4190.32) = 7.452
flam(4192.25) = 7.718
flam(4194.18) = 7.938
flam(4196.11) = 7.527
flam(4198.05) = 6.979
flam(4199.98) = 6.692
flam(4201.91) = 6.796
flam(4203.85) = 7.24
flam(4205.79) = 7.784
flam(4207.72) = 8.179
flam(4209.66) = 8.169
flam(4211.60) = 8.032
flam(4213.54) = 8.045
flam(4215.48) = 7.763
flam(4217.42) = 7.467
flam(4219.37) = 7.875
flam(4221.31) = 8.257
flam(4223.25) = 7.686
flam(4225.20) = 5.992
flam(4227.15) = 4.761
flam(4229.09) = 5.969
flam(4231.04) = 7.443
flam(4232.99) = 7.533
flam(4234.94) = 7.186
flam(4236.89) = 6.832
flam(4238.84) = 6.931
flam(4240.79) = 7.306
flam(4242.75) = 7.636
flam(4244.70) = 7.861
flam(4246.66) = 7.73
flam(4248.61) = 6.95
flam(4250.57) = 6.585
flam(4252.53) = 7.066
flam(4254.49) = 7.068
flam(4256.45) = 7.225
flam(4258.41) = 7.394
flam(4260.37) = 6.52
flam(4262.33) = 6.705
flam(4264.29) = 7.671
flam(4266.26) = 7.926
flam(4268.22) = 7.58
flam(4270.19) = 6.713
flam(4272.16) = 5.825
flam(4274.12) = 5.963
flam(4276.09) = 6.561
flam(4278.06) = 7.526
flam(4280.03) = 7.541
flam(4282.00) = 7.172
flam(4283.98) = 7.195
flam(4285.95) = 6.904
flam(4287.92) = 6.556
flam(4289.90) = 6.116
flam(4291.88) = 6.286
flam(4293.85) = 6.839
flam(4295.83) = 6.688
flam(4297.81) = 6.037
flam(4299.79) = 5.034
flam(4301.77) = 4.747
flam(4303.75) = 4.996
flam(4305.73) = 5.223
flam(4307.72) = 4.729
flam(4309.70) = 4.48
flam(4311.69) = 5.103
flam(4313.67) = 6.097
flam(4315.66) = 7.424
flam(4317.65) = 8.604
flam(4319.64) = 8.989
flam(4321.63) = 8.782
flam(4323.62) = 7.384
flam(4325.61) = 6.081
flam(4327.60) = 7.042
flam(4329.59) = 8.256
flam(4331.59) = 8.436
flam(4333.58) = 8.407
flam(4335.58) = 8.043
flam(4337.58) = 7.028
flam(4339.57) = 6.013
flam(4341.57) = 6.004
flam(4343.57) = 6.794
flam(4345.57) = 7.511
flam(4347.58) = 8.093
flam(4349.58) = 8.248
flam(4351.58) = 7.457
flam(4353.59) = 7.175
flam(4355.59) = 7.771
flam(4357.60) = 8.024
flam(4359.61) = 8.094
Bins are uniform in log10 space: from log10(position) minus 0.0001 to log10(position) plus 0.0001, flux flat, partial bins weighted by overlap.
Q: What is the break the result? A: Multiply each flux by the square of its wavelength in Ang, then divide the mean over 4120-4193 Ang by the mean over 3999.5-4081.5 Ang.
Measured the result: 1.13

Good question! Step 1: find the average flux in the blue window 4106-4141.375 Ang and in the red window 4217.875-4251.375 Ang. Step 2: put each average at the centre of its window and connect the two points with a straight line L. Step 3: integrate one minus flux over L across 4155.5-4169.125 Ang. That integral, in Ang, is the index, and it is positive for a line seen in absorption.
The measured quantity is -0.5 Ang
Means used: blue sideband 7.88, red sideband 7.1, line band 7.9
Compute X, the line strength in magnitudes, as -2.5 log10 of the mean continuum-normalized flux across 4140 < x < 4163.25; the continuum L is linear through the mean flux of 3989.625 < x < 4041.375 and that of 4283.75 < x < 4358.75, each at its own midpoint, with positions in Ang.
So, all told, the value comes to -0.075 mag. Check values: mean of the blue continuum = 7.3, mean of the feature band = 7.61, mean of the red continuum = 6.86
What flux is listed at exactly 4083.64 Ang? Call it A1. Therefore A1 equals 7.738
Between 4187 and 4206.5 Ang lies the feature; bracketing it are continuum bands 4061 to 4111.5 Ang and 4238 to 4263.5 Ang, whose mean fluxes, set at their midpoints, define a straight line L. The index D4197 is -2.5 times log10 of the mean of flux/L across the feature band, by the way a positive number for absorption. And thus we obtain -0.01 mag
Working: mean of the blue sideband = 7.31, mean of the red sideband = 7.16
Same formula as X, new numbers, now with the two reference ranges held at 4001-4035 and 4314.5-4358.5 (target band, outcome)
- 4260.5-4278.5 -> 0.098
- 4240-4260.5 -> 0.044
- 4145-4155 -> -0.030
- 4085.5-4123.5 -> -0.044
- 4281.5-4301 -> 0.175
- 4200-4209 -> 0.009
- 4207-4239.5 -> 0.032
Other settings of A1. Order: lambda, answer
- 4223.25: 7.686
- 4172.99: 7.306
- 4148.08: 7.889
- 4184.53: 7.634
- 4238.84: 6.931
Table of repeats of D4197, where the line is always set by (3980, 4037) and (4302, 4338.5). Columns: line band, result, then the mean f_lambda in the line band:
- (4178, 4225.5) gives -0.09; 7.56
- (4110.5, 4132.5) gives -0.14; 7.99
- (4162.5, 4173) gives -0.14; 7.98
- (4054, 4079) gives 0.01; 6.98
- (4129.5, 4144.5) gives -0.07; 7.47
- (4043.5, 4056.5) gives 0.02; 6.97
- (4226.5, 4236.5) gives 0.05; 6.66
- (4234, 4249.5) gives -0.05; 7.31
